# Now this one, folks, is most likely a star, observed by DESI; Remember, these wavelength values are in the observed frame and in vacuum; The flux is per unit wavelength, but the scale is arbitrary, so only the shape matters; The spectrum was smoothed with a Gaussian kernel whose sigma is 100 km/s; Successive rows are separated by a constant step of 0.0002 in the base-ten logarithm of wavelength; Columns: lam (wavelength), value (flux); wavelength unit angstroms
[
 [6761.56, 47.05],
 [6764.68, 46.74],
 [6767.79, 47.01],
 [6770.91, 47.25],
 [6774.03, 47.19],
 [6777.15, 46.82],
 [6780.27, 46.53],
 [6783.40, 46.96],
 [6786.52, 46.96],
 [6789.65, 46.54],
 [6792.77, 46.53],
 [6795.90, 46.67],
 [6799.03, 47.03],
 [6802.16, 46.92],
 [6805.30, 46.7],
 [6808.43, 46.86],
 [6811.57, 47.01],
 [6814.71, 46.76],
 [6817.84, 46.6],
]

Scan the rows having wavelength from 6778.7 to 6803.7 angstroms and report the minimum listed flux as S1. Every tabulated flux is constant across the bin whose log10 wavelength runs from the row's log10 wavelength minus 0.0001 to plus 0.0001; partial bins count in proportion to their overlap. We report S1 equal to 46.53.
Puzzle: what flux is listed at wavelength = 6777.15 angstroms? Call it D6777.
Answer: 46.82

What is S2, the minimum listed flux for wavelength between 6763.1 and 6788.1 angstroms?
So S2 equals 46.53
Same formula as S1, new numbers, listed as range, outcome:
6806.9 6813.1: 46.86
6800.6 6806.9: 46.7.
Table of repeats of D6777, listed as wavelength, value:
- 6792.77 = 46.53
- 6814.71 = 46.76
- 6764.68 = 46.74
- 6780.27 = 46.53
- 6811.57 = 47.01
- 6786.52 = 46.96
